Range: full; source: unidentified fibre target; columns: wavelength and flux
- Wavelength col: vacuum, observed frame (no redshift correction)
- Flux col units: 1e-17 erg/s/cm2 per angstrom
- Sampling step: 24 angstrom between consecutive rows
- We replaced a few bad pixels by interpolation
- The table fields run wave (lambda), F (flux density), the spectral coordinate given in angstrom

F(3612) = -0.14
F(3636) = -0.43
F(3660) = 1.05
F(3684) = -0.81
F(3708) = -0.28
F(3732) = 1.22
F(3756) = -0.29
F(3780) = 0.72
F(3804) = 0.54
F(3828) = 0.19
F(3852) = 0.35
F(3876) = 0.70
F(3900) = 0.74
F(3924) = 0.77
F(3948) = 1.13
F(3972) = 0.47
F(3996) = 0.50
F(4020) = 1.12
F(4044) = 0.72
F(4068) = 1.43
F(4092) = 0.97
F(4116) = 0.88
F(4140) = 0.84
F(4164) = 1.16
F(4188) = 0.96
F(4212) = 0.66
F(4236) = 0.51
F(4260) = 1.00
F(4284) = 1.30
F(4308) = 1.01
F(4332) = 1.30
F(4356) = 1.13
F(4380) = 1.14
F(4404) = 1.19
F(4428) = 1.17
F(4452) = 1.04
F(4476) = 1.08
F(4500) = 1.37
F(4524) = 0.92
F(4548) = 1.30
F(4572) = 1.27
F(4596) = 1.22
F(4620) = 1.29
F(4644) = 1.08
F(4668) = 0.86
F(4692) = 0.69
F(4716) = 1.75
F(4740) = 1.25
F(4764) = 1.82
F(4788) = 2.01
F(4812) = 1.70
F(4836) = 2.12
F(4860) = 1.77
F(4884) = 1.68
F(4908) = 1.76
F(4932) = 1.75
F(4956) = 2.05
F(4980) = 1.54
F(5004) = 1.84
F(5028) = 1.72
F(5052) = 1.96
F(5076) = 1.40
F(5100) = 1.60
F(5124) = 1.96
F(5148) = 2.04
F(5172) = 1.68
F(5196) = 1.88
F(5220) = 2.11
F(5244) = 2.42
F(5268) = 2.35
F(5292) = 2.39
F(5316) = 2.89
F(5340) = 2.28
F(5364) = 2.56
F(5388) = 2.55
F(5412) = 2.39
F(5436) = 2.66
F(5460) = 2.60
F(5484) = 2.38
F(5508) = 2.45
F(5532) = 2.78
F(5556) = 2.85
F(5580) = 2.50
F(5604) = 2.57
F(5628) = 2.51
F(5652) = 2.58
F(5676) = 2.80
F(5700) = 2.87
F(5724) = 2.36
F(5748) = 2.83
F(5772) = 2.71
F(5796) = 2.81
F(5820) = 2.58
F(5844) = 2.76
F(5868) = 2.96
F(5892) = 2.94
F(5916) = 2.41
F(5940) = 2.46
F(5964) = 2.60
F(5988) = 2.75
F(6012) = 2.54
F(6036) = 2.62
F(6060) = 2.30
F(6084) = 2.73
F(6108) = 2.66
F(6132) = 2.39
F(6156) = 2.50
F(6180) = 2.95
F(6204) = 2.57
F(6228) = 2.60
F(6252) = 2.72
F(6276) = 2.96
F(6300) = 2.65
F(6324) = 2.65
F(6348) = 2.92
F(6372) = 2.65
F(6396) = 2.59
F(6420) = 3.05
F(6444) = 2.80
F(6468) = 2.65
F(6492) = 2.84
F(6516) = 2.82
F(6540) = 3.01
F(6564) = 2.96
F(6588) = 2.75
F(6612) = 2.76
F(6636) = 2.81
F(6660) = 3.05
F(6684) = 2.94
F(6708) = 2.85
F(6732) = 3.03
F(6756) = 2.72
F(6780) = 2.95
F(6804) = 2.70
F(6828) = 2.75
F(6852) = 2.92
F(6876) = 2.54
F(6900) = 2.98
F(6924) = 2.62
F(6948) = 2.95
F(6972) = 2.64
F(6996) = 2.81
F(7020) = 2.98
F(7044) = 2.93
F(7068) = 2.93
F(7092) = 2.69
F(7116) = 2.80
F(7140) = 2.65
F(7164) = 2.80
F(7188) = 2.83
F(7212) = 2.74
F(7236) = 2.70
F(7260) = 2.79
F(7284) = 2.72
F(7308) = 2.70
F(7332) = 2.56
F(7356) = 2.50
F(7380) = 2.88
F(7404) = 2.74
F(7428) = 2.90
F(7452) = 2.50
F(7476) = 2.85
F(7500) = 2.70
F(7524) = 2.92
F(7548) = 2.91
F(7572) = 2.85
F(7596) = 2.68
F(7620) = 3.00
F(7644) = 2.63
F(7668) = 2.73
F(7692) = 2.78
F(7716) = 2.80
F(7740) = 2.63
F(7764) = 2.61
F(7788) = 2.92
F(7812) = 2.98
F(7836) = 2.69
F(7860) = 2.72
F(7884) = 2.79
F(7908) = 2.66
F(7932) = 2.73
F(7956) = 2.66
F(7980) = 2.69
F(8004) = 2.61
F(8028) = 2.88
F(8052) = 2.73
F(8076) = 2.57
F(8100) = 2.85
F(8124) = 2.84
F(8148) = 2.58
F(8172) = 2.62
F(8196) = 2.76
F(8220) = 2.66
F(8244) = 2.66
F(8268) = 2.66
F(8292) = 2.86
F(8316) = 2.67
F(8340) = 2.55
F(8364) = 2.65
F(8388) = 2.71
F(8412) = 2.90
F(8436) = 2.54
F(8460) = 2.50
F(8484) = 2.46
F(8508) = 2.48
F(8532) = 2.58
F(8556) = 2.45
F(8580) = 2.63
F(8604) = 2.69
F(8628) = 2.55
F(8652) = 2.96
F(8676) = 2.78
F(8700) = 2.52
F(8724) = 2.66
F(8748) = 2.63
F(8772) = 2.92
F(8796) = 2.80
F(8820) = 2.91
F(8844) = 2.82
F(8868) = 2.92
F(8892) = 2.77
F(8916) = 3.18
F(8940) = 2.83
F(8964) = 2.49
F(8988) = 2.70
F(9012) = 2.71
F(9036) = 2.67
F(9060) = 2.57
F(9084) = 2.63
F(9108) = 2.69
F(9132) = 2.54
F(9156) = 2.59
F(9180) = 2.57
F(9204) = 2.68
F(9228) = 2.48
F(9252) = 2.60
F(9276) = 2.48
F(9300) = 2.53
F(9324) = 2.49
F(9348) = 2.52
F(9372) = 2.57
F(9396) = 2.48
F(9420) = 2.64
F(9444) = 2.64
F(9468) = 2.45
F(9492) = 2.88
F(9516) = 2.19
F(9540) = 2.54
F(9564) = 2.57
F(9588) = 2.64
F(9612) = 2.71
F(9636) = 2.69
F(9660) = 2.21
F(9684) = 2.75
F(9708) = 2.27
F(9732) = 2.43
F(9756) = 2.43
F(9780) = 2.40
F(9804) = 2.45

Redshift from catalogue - 0.18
